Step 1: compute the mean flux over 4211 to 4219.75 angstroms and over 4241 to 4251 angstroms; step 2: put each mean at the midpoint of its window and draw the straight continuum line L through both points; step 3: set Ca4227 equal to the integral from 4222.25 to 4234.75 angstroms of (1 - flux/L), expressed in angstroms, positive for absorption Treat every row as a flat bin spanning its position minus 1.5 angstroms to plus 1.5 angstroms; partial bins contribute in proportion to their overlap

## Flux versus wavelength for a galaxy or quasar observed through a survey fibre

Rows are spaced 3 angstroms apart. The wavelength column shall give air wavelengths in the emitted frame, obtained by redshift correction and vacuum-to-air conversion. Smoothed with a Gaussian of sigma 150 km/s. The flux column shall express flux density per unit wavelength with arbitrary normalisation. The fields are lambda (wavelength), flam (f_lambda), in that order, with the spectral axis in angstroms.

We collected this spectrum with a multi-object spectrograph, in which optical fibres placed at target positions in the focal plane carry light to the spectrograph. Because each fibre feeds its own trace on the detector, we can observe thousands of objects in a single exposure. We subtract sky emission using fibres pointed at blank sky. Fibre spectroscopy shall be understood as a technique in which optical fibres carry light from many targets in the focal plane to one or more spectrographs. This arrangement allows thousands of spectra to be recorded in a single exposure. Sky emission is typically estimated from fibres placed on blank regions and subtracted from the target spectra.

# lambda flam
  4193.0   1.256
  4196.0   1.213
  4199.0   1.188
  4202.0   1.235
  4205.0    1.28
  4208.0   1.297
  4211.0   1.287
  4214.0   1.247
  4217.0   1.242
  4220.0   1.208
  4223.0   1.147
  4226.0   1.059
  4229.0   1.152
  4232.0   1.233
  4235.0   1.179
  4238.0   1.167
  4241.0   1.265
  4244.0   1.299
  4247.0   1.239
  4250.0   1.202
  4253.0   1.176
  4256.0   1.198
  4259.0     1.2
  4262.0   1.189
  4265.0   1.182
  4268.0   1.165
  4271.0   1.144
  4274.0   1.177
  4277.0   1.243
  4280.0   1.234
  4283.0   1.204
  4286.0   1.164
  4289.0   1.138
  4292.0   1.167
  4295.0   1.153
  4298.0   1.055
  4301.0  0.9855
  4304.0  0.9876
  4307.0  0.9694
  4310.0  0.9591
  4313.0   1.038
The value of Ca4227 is 1.0 angstroms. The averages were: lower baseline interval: 1.25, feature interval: 1.15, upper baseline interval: 1.25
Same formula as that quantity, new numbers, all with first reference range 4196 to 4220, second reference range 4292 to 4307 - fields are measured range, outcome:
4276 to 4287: -1.2 angstroms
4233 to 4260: -1.2 angstroms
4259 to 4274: -0.7 angstroms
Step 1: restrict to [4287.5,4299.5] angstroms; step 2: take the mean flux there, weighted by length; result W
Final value 1.13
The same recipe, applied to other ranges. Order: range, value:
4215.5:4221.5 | 1.22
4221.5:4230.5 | 1.12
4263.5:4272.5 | 1.16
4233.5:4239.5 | 1.17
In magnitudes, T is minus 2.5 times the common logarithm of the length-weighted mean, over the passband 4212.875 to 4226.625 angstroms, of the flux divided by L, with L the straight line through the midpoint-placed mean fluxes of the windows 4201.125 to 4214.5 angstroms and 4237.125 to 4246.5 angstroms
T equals 0.07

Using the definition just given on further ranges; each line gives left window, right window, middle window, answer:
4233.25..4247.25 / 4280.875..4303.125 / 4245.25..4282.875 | -0.02 mag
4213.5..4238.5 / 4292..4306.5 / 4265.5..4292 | -0.09 mag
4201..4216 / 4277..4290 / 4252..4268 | 0.03 mag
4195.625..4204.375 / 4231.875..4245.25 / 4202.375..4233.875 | 0.01 mag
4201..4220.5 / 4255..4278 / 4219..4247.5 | 0.03 mag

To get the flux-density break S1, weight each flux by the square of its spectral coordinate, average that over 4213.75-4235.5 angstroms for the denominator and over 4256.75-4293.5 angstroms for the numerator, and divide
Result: 1.0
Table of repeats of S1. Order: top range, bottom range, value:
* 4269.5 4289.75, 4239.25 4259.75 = 0.98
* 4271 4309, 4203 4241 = 0.96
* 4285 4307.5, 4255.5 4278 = 0.92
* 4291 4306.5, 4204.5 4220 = 0.87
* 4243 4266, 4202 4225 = 0.99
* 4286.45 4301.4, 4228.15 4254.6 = 0.94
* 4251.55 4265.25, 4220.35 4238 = 1.04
